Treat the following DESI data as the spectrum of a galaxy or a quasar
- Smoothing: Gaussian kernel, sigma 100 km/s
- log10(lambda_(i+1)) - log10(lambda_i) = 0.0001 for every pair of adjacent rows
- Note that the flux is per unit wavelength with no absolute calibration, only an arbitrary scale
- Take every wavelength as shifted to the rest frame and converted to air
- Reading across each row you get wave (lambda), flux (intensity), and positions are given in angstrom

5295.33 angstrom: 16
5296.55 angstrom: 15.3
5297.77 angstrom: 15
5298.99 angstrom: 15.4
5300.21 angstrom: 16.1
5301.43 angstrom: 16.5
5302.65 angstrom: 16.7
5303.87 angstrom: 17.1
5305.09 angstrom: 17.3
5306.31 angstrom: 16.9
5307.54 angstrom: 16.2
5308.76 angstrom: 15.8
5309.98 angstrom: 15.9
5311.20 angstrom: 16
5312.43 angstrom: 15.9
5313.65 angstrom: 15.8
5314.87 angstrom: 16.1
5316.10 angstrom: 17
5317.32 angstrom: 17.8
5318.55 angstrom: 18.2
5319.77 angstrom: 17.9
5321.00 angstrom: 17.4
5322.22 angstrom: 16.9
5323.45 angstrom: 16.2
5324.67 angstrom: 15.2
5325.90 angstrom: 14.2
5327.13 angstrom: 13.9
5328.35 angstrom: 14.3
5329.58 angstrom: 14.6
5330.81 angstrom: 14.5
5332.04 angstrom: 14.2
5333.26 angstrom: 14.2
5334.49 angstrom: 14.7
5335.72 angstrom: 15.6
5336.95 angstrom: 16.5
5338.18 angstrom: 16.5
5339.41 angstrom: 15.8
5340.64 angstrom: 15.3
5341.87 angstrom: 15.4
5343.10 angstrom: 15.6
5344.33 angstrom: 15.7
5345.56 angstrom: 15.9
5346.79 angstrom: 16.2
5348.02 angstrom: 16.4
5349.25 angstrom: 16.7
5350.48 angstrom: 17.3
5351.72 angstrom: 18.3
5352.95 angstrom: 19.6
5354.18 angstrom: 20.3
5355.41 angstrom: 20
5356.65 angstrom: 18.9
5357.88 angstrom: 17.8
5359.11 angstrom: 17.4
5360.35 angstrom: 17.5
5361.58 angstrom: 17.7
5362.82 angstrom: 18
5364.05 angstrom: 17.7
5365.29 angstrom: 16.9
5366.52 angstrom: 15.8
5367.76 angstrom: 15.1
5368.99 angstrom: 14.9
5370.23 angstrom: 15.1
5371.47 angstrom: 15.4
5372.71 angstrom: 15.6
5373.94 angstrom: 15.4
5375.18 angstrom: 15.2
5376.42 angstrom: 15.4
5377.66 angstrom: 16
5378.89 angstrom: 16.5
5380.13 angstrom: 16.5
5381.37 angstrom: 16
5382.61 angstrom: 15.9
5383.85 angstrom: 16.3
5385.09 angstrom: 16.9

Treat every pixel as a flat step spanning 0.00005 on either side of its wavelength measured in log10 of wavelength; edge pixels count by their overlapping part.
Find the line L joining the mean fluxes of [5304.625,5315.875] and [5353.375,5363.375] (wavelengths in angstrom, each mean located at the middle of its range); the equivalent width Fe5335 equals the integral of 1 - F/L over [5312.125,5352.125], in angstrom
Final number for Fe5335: 3.0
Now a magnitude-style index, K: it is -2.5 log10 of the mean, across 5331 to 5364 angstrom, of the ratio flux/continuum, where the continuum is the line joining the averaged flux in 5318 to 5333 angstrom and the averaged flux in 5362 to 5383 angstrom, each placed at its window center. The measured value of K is -0.07 mag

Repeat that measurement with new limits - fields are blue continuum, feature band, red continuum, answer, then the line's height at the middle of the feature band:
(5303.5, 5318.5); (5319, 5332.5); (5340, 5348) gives 0.05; 16.2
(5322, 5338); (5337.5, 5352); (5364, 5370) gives -0.06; 15.3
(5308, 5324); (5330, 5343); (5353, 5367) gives 0.14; 17.3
